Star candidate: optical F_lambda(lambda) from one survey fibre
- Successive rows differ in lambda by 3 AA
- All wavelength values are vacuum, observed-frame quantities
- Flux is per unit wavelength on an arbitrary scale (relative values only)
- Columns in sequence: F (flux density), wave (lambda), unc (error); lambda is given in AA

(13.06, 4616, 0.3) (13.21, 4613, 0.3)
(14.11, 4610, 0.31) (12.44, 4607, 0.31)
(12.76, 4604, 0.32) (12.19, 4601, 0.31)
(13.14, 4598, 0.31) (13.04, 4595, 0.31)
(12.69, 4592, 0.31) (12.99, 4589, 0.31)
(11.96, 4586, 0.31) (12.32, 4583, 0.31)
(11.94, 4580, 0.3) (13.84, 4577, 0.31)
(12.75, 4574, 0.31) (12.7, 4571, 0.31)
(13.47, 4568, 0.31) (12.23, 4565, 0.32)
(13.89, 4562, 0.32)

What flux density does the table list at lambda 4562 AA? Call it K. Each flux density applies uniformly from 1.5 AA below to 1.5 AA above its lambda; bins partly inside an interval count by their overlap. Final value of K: 13.89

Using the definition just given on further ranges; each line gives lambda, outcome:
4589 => 12.99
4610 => 14.11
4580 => 11.94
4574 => 12.75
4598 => 13.14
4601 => 12.19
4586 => 11.96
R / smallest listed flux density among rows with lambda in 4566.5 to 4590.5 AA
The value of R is 11.94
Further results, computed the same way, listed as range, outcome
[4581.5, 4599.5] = 11.96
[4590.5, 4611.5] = 12.19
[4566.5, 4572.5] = 12.7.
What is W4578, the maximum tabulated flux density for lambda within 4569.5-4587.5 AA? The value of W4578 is 13.84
